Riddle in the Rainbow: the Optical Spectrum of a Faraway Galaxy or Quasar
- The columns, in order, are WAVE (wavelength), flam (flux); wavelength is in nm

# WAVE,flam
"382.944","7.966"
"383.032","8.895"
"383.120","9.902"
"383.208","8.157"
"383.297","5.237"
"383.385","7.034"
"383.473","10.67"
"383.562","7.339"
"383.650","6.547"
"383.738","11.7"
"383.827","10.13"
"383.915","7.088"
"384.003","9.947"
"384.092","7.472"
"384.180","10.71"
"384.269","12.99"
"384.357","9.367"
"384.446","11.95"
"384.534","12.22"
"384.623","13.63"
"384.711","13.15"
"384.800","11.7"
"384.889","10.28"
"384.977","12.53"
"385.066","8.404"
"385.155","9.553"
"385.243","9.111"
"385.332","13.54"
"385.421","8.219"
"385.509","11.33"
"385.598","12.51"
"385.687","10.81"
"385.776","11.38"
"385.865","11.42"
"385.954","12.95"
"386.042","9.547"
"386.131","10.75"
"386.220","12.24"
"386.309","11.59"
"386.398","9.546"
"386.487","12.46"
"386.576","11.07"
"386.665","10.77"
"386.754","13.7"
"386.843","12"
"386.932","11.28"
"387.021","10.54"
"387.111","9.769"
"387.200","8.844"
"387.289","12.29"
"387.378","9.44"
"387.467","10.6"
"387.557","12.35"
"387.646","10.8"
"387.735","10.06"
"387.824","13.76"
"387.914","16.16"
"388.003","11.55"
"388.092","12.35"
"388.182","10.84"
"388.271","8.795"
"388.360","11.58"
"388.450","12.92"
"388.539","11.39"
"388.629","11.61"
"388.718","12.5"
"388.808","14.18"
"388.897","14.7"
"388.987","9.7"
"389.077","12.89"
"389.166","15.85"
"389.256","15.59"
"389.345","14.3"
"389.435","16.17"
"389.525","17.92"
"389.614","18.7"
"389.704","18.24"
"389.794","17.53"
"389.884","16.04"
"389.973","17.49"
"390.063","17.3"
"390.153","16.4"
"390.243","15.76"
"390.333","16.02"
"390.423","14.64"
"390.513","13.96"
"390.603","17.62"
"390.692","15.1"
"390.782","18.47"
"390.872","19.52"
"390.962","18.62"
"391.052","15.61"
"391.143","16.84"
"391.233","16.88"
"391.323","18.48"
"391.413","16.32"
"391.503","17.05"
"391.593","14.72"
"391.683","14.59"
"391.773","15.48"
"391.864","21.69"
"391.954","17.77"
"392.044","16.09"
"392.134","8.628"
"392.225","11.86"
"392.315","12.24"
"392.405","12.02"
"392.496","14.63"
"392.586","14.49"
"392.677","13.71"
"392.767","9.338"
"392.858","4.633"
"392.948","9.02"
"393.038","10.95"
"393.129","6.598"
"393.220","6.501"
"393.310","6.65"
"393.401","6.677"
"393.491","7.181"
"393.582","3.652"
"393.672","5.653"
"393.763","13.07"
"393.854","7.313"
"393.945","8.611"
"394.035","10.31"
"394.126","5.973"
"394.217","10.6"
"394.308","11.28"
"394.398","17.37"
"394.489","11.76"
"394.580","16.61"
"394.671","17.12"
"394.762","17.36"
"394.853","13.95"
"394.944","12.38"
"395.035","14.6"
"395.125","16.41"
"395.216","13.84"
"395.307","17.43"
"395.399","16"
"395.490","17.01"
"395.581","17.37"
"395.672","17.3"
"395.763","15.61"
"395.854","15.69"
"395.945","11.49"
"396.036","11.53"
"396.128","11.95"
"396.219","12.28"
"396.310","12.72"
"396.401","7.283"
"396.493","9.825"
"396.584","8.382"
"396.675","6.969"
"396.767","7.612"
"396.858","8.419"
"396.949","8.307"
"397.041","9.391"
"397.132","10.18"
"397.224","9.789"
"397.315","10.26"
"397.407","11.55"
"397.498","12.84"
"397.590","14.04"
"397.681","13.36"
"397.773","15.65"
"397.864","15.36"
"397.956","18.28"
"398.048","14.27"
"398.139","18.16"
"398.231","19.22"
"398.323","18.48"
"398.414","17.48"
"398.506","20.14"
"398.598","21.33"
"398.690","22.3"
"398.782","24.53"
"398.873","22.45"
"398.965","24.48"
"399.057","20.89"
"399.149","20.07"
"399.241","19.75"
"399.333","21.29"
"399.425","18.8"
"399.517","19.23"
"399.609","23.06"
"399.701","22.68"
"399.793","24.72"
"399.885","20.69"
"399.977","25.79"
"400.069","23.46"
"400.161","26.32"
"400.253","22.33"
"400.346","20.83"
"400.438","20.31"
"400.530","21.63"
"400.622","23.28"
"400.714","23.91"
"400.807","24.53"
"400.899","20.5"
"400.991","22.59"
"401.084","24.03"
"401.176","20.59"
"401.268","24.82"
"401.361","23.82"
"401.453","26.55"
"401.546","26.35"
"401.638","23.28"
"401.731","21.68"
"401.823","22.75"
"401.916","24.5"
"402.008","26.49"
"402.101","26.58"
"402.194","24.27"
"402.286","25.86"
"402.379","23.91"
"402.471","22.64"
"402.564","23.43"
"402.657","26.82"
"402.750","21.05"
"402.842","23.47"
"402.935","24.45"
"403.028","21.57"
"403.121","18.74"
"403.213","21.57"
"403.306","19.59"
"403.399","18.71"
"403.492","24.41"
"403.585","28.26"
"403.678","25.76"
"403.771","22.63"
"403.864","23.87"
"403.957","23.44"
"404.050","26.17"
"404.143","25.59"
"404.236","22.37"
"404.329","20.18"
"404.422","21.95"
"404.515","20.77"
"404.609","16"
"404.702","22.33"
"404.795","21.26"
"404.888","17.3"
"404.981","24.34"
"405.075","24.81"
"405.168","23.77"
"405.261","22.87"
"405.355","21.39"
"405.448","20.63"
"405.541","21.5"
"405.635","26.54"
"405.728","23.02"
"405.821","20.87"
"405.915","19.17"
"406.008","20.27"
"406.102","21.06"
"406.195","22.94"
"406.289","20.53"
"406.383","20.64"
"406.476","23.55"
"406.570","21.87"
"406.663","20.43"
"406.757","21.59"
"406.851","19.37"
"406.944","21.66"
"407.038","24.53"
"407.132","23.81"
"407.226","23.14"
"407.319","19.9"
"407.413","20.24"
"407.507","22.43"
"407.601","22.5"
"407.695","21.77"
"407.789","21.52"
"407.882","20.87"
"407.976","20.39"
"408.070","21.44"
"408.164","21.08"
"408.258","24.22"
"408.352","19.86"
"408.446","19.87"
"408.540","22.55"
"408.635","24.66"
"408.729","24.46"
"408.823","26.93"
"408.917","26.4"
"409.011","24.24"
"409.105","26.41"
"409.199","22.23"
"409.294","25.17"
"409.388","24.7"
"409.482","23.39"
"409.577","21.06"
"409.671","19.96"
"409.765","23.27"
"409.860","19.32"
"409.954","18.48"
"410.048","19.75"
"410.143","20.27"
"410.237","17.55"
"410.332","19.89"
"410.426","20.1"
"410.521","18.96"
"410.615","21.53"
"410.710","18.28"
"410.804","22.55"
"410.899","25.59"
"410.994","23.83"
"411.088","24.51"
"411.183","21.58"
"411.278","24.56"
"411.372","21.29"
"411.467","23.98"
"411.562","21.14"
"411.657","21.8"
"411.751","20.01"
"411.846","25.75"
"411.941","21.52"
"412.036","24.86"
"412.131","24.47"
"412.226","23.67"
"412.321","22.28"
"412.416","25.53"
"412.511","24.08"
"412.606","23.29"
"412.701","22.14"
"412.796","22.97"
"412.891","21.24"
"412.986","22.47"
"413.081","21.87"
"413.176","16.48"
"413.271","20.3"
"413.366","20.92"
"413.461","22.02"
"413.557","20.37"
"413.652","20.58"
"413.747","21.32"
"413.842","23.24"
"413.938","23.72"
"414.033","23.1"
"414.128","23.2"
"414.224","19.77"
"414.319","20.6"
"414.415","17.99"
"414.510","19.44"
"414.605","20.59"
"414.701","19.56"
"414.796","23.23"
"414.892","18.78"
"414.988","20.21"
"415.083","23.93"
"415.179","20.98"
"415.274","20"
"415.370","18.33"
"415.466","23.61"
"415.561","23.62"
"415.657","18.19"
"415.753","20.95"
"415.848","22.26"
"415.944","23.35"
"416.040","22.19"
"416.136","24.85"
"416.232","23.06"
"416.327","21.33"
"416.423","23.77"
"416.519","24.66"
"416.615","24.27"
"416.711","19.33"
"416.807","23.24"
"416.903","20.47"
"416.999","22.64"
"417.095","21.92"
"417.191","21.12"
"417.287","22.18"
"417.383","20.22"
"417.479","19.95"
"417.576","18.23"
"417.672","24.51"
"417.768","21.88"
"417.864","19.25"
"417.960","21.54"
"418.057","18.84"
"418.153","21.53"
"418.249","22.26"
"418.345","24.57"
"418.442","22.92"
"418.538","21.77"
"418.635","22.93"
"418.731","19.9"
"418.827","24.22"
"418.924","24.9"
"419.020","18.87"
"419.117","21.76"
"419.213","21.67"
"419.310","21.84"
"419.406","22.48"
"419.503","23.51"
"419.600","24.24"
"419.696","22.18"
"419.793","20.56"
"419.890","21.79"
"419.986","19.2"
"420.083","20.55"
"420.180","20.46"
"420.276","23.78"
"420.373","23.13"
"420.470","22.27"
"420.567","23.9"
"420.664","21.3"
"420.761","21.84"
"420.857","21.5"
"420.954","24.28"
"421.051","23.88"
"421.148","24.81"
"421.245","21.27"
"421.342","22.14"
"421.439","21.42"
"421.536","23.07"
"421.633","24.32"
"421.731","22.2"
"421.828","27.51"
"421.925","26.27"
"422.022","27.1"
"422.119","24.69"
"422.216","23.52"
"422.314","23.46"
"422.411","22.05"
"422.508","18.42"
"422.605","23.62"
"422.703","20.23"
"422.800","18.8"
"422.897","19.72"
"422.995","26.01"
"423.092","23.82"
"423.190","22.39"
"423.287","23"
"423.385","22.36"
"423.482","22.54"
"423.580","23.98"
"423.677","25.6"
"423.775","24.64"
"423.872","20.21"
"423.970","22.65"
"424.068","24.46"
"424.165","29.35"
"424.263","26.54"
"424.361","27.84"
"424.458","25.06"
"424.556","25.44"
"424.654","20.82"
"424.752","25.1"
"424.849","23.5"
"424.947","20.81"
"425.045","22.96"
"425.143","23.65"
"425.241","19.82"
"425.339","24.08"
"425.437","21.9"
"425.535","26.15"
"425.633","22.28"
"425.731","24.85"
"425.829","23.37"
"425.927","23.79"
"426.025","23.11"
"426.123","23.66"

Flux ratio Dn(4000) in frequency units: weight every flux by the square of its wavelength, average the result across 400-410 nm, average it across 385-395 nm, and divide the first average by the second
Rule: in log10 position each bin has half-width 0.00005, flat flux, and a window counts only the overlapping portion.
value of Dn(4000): 1.92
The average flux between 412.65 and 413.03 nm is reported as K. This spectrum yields 22.2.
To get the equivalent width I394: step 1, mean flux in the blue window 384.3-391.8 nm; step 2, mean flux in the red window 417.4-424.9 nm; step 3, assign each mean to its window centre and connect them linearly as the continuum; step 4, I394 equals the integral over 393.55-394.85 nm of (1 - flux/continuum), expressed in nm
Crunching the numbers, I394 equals 0.32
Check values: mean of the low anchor 13.3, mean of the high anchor 22.8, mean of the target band 11.4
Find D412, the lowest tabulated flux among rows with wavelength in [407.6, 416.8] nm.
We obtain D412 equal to 16.48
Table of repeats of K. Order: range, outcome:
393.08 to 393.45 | 6.65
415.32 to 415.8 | 20.9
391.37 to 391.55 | 16.7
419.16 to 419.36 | 21.8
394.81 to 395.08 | 13.7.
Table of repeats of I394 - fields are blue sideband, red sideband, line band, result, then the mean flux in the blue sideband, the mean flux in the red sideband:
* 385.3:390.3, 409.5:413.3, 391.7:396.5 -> 0.93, 12.8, 21.8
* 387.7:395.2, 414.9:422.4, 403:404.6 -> -0.46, 13.5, 22.3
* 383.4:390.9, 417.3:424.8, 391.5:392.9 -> 0.03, 12.4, 22.7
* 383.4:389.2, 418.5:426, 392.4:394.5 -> 0.64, 11.2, 23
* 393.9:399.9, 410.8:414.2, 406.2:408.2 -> -0.16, 15.2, 22.5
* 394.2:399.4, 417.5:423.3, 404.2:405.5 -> -0.29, 15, 22.4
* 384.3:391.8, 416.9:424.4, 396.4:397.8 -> 0.50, 13.3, 22.6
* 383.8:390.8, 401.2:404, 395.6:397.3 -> 0.73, 12.5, 23.7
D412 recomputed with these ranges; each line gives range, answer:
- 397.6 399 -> 13.36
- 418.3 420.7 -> 18.87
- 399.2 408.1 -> 16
